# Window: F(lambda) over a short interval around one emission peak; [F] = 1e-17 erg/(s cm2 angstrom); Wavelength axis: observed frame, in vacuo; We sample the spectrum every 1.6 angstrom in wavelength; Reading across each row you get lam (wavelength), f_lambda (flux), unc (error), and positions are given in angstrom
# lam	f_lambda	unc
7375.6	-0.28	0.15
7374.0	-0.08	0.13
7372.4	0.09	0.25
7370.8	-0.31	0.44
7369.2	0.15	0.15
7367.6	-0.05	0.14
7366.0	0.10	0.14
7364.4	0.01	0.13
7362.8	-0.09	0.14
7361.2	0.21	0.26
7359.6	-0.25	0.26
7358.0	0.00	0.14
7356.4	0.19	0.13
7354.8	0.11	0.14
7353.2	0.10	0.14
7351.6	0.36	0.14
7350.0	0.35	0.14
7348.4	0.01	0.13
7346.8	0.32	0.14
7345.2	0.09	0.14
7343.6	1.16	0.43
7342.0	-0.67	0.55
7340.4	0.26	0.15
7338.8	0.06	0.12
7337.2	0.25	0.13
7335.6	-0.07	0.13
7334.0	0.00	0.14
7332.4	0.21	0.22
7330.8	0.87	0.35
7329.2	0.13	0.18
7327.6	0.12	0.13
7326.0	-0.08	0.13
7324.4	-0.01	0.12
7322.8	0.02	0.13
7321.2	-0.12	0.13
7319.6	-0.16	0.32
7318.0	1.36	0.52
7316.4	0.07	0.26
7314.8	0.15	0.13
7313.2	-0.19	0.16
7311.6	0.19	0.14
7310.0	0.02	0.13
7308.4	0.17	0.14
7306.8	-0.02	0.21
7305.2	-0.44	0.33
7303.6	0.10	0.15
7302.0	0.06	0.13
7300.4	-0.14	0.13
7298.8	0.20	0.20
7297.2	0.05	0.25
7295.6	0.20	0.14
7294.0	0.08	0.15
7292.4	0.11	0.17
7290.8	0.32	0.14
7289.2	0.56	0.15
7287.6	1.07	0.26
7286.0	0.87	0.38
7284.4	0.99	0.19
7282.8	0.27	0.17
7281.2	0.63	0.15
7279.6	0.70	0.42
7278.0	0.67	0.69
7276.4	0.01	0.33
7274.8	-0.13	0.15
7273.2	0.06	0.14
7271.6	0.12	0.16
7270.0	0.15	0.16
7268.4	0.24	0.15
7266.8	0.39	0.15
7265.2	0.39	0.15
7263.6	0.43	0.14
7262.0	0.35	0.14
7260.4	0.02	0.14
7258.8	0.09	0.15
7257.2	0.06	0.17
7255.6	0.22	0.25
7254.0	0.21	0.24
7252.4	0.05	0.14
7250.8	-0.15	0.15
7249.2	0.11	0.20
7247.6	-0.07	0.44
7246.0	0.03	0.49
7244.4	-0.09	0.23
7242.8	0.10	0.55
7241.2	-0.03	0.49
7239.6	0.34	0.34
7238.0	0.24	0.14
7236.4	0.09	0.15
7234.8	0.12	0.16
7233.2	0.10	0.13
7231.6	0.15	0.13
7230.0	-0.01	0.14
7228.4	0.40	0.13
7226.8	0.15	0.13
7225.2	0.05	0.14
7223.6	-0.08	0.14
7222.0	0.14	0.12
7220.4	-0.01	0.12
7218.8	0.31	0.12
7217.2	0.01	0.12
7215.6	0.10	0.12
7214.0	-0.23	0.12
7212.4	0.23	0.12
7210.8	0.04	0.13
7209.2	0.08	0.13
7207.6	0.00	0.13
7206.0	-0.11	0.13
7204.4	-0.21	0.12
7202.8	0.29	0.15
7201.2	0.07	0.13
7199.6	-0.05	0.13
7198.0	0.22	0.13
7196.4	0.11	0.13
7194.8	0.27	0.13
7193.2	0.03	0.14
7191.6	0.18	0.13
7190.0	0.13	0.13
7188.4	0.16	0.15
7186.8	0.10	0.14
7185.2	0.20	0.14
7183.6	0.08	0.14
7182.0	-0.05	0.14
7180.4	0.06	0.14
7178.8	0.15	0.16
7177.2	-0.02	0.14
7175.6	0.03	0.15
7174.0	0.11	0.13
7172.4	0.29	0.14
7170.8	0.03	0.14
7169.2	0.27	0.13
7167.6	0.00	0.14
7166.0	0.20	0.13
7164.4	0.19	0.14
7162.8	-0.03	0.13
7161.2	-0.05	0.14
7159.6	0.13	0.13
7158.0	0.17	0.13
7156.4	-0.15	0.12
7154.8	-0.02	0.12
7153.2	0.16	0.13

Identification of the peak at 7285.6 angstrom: [O II] 3727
